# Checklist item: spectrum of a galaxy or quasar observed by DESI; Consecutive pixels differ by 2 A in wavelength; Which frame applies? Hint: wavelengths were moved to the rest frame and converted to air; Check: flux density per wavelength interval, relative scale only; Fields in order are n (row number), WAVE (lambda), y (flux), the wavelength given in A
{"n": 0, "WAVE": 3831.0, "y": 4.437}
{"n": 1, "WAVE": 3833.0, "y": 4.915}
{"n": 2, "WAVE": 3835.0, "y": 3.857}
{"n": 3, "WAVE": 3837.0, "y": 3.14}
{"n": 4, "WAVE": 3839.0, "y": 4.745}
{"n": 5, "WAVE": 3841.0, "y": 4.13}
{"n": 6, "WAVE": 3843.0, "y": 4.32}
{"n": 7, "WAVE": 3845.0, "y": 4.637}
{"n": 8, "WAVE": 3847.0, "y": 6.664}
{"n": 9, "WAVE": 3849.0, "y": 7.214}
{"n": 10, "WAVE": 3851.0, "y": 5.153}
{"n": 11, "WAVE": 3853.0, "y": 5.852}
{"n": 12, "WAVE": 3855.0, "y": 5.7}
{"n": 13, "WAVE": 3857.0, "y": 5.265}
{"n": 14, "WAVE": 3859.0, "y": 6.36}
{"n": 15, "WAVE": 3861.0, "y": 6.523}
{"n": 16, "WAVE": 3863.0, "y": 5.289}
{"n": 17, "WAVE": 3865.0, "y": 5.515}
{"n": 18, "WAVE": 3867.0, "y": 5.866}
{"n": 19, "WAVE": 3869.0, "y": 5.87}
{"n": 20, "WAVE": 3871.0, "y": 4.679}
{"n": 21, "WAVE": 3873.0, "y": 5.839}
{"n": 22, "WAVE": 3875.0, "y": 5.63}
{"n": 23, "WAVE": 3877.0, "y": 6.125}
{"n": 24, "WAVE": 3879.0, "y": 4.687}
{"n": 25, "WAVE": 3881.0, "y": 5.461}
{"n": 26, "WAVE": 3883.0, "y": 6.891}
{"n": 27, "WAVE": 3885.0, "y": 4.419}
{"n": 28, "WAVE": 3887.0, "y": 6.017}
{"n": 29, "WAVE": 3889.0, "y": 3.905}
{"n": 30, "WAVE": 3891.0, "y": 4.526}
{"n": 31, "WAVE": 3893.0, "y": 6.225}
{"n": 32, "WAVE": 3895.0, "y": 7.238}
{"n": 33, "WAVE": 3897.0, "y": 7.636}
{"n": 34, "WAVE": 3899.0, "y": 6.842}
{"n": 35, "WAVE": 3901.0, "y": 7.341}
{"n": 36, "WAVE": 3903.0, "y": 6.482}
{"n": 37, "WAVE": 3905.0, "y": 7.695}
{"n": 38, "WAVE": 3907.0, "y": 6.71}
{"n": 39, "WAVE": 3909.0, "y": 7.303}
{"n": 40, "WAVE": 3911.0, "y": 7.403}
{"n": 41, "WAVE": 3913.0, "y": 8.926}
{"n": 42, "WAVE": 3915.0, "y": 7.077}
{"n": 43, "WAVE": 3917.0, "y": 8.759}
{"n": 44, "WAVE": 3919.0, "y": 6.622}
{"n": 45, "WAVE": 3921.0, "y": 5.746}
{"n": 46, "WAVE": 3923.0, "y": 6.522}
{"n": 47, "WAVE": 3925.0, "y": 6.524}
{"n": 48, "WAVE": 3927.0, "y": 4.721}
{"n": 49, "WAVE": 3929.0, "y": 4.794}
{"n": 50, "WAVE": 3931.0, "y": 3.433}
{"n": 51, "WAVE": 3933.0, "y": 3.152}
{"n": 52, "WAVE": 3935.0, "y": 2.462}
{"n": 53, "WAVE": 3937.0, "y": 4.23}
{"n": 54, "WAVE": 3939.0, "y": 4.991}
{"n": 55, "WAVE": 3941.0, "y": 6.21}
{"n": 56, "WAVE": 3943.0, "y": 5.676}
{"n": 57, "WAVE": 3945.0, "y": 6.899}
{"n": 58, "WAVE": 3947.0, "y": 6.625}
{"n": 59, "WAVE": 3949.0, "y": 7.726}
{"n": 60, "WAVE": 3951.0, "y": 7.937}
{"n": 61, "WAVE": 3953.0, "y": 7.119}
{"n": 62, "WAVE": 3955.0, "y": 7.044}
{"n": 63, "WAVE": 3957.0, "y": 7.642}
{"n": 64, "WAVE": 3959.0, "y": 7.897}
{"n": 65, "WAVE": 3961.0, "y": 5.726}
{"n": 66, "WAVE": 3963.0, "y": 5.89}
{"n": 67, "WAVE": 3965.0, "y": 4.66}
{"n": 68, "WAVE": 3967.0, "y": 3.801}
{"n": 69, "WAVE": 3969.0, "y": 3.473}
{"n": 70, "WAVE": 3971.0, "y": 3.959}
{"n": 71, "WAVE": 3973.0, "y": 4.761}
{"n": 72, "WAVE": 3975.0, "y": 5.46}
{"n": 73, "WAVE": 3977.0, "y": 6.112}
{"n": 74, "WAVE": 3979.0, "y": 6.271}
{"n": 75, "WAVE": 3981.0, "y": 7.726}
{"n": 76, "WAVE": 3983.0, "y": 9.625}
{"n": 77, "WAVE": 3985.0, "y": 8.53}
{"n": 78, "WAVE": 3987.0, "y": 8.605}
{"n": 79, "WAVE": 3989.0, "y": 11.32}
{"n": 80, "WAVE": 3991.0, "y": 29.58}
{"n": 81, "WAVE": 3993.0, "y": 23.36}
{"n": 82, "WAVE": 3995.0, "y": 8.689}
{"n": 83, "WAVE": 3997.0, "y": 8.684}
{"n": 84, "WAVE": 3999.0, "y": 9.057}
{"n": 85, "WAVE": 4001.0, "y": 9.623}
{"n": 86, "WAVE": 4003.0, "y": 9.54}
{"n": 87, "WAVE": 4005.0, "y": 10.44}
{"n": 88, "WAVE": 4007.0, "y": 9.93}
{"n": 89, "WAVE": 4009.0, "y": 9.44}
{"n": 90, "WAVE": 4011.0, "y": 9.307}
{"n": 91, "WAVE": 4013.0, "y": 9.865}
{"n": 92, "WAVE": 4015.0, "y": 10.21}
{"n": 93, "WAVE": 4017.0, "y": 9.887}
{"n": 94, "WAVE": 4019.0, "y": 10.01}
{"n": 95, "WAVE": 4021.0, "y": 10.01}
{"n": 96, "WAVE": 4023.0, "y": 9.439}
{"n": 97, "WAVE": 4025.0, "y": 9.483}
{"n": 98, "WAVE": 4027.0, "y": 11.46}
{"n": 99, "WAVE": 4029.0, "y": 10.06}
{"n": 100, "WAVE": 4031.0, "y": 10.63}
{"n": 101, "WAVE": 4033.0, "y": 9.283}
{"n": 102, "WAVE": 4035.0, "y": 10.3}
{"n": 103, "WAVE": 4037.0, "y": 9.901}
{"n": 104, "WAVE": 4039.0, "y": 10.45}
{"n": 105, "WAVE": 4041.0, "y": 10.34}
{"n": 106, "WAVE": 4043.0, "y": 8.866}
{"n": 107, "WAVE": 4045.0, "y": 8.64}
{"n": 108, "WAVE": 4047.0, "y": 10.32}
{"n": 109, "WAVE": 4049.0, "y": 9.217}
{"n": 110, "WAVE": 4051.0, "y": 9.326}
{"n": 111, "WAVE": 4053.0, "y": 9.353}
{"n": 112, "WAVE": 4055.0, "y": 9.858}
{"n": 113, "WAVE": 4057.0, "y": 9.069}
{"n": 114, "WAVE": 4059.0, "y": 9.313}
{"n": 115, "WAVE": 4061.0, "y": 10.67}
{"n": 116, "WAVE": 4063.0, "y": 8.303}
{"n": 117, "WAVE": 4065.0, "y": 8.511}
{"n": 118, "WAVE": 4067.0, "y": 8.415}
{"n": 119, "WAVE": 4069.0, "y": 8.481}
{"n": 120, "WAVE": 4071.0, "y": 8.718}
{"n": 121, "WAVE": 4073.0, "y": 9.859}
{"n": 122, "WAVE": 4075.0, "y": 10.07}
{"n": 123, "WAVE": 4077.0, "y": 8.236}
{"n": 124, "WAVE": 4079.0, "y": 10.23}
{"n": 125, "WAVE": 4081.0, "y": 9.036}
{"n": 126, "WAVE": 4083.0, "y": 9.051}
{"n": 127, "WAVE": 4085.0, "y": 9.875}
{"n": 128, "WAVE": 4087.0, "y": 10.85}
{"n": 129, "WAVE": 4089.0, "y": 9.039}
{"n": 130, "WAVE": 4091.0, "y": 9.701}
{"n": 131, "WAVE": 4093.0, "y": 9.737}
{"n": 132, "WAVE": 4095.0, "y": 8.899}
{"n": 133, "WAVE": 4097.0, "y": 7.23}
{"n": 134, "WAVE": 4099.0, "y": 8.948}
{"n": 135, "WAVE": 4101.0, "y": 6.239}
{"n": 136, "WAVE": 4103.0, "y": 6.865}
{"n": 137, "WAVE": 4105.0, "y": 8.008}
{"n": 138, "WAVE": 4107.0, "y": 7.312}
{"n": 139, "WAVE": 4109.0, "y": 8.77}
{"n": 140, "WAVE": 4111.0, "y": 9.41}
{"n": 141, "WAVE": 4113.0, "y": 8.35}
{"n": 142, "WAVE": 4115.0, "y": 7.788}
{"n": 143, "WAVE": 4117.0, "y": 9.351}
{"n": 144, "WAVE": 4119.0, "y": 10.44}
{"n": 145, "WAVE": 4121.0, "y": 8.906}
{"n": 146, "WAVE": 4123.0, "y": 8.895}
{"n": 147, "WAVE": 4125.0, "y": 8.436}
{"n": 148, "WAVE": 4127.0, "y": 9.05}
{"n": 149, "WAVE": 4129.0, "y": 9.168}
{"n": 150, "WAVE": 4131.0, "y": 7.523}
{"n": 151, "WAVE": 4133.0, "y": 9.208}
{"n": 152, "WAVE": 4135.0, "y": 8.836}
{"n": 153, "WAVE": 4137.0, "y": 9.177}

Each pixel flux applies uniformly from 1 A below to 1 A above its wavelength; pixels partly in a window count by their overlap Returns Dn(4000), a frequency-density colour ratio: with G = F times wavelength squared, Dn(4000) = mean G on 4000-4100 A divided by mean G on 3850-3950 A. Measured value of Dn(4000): 1.73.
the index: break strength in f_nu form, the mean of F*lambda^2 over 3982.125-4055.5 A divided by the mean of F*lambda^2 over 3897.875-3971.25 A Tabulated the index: 1.81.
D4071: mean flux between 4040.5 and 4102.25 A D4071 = 9.16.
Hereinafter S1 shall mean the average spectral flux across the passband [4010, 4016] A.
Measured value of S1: 9.79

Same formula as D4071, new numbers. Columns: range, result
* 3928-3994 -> 7.35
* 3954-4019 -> 8.96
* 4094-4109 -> 7.72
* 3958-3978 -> 5.17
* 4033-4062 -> 9.67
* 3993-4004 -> 10.4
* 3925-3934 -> 4.3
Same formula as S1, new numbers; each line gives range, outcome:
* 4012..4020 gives 9.99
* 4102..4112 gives 8.07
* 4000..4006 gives 9.87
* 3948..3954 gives 7.59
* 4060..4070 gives 8.88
